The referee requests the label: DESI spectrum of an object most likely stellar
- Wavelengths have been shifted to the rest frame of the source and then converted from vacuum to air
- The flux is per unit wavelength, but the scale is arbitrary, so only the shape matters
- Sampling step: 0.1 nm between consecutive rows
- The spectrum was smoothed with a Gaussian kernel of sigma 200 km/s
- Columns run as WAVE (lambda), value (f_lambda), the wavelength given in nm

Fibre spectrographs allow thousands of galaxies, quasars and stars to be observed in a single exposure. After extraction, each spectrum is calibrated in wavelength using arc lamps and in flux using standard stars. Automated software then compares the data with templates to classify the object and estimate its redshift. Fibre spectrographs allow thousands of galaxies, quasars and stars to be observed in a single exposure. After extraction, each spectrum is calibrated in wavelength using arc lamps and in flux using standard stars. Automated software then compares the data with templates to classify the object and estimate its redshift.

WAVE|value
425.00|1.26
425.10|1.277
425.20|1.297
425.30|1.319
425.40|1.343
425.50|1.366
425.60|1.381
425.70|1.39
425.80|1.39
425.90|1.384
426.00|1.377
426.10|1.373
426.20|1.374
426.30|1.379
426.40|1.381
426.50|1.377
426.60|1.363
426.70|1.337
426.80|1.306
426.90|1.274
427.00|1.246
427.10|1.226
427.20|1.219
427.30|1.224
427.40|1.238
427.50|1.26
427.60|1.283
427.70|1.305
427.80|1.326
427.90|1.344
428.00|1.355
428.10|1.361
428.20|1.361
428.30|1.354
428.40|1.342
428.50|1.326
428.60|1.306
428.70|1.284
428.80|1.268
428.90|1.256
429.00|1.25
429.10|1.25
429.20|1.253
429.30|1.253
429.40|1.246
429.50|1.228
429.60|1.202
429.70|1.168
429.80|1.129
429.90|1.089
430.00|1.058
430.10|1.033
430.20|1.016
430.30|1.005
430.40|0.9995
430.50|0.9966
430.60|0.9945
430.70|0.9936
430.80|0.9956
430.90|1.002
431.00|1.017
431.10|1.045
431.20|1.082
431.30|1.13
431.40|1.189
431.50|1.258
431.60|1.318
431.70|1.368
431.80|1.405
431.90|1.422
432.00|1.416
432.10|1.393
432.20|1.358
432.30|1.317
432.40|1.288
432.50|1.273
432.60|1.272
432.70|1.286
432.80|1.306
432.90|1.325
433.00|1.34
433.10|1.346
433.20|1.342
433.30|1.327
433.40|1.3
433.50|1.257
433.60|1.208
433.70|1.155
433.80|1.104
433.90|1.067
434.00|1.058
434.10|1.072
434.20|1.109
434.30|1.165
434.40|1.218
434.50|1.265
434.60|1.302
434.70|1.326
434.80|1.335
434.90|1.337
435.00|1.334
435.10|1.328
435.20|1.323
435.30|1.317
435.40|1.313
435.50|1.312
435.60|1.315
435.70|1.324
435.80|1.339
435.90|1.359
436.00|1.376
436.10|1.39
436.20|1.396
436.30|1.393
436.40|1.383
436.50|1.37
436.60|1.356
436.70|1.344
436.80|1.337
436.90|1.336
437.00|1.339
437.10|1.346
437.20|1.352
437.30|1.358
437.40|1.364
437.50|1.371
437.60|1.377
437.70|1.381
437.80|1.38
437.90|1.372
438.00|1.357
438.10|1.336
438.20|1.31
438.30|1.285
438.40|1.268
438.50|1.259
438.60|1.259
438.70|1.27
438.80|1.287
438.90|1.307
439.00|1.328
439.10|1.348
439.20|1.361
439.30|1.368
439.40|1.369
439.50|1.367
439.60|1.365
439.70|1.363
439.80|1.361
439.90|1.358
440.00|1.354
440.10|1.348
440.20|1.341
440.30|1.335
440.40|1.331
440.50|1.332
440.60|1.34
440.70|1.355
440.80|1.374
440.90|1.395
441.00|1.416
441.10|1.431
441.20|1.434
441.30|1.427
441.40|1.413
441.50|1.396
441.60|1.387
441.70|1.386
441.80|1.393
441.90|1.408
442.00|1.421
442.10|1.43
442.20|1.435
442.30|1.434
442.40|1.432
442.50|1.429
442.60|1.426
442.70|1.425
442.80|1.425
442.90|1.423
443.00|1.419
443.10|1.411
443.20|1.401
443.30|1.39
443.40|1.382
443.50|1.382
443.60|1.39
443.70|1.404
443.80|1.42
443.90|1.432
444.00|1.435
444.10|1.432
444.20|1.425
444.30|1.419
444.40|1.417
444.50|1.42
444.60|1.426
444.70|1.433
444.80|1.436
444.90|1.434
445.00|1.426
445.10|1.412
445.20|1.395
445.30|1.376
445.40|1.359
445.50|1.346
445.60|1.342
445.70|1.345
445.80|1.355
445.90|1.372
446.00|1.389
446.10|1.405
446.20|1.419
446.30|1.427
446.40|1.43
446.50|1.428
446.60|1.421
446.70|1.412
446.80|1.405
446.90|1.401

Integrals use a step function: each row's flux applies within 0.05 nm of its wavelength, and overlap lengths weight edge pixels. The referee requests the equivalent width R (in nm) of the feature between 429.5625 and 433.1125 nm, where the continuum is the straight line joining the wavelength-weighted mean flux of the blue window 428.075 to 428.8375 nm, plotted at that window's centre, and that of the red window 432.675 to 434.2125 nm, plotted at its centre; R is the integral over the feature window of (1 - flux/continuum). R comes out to 0.219 nm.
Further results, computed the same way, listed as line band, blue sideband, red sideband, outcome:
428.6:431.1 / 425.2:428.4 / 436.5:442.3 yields 0.39 nm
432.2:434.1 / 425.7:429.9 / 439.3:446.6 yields 0.11 nm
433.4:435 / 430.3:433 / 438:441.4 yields 0.06 nm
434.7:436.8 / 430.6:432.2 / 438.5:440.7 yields -0.12 nm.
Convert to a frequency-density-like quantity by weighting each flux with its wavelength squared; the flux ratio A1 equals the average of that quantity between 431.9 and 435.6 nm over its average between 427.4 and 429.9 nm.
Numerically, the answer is 1.0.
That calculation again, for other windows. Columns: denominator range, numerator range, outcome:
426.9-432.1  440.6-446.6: 1.24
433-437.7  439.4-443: 1.10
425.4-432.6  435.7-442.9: 1.15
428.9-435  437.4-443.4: 1.18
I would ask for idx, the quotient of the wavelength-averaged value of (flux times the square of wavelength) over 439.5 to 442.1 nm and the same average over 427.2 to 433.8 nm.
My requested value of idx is 1.17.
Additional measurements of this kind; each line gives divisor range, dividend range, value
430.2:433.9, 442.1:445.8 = 1.23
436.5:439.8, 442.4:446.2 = 1.08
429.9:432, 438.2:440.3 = 1.23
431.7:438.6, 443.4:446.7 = 1.12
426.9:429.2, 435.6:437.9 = 1.10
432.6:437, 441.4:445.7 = 1.14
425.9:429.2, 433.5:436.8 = 1.01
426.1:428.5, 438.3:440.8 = 1.07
